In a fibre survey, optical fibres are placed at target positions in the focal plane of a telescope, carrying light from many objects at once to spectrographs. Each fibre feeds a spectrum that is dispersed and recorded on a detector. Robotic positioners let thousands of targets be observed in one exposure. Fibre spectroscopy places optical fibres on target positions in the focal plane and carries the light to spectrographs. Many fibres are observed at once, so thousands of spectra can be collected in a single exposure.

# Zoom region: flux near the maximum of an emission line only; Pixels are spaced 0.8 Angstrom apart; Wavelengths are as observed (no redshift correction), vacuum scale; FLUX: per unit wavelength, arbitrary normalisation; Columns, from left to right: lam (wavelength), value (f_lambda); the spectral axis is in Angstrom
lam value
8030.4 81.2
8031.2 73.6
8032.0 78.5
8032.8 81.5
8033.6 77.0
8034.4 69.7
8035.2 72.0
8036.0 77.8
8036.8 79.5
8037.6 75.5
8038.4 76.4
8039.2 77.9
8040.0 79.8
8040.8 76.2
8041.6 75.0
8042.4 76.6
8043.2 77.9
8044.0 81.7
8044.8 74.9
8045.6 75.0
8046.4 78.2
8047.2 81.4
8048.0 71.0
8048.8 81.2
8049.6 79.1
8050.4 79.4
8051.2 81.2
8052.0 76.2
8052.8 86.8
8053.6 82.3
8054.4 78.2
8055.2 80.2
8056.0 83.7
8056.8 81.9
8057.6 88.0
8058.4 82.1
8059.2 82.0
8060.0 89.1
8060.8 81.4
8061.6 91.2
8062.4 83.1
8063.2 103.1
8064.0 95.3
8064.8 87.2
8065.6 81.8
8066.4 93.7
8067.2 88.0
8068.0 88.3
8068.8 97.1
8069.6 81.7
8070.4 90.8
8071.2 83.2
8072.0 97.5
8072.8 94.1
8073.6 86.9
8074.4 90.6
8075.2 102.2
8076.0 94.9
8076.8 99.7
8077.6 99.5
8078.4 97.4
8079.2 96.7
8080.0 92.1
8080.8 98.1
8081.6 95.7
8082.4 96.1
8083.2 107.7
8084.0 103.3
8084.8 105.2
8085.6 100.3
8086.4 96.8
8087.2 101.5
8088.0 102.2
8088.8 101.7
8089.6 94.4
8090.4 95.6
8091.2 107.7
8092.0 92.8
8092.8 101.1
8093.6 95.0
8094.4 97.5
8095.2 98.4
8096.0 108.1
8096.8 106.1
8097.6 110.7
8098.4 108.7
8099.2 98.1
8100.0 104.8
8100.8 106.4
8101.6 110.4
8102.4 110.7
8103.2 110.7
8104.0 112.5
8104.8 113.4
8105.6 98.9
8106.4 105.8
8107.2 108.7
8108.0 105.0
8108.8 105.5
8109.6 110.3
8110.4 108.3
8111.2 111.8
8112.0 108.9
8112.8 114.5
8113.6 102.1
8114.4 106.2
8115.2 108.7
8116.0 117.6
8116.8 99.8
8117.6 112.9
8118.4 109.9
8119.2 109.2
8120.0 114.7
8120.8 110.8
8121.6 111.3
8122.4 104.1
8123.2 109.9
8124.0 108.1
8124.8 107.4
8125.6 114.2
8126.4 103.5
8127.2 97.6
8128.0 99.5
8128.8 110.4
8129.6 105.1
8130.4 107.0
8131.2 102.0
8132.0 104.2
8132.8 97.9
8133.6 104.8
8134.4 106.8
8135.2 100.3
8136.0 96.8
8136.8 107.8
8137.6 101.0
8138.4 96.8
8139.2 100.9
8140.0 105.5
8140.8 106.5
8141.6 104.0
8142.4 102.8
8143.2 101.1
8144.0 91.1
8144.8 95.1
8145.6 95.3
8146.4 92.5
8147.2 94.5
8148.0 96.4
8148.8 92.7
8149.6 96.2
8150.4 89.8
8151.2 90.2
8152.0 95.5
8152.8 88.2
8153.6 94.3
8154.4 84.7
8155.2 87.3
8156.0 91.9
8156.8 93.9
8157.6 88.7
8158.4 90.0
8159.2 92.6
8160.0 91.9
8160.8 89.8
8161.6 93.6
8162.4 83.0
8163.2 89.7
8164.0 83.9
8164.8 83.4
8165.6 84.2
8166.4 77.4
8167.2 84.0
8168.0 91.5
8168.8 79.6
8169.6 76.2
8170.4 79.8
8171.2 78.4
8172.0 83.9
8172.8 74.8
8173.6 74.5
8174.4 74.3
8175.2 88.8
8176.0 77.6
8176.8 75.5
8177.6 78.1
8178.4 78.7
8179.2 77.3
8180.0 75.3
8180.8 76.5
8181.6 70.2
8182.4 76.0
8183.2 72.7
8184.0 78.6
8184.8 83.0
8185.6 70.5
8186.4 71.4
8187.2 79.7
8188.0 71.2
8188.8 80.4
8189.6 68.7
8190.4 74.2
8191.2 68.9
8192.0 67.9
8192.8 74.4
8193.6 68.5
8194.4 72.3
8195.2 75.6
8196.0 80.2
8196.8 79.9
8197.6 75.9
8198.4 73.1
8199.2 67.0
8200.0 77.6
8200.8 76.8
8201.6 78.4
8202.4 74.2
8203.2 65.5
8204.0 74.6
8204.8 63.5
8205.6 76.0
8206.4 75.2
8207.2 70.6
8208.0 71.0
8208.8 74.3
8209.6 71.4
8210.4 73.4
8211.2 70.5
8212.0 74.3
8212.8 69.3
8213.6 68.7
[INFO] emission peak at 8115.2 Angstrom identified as Mg II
